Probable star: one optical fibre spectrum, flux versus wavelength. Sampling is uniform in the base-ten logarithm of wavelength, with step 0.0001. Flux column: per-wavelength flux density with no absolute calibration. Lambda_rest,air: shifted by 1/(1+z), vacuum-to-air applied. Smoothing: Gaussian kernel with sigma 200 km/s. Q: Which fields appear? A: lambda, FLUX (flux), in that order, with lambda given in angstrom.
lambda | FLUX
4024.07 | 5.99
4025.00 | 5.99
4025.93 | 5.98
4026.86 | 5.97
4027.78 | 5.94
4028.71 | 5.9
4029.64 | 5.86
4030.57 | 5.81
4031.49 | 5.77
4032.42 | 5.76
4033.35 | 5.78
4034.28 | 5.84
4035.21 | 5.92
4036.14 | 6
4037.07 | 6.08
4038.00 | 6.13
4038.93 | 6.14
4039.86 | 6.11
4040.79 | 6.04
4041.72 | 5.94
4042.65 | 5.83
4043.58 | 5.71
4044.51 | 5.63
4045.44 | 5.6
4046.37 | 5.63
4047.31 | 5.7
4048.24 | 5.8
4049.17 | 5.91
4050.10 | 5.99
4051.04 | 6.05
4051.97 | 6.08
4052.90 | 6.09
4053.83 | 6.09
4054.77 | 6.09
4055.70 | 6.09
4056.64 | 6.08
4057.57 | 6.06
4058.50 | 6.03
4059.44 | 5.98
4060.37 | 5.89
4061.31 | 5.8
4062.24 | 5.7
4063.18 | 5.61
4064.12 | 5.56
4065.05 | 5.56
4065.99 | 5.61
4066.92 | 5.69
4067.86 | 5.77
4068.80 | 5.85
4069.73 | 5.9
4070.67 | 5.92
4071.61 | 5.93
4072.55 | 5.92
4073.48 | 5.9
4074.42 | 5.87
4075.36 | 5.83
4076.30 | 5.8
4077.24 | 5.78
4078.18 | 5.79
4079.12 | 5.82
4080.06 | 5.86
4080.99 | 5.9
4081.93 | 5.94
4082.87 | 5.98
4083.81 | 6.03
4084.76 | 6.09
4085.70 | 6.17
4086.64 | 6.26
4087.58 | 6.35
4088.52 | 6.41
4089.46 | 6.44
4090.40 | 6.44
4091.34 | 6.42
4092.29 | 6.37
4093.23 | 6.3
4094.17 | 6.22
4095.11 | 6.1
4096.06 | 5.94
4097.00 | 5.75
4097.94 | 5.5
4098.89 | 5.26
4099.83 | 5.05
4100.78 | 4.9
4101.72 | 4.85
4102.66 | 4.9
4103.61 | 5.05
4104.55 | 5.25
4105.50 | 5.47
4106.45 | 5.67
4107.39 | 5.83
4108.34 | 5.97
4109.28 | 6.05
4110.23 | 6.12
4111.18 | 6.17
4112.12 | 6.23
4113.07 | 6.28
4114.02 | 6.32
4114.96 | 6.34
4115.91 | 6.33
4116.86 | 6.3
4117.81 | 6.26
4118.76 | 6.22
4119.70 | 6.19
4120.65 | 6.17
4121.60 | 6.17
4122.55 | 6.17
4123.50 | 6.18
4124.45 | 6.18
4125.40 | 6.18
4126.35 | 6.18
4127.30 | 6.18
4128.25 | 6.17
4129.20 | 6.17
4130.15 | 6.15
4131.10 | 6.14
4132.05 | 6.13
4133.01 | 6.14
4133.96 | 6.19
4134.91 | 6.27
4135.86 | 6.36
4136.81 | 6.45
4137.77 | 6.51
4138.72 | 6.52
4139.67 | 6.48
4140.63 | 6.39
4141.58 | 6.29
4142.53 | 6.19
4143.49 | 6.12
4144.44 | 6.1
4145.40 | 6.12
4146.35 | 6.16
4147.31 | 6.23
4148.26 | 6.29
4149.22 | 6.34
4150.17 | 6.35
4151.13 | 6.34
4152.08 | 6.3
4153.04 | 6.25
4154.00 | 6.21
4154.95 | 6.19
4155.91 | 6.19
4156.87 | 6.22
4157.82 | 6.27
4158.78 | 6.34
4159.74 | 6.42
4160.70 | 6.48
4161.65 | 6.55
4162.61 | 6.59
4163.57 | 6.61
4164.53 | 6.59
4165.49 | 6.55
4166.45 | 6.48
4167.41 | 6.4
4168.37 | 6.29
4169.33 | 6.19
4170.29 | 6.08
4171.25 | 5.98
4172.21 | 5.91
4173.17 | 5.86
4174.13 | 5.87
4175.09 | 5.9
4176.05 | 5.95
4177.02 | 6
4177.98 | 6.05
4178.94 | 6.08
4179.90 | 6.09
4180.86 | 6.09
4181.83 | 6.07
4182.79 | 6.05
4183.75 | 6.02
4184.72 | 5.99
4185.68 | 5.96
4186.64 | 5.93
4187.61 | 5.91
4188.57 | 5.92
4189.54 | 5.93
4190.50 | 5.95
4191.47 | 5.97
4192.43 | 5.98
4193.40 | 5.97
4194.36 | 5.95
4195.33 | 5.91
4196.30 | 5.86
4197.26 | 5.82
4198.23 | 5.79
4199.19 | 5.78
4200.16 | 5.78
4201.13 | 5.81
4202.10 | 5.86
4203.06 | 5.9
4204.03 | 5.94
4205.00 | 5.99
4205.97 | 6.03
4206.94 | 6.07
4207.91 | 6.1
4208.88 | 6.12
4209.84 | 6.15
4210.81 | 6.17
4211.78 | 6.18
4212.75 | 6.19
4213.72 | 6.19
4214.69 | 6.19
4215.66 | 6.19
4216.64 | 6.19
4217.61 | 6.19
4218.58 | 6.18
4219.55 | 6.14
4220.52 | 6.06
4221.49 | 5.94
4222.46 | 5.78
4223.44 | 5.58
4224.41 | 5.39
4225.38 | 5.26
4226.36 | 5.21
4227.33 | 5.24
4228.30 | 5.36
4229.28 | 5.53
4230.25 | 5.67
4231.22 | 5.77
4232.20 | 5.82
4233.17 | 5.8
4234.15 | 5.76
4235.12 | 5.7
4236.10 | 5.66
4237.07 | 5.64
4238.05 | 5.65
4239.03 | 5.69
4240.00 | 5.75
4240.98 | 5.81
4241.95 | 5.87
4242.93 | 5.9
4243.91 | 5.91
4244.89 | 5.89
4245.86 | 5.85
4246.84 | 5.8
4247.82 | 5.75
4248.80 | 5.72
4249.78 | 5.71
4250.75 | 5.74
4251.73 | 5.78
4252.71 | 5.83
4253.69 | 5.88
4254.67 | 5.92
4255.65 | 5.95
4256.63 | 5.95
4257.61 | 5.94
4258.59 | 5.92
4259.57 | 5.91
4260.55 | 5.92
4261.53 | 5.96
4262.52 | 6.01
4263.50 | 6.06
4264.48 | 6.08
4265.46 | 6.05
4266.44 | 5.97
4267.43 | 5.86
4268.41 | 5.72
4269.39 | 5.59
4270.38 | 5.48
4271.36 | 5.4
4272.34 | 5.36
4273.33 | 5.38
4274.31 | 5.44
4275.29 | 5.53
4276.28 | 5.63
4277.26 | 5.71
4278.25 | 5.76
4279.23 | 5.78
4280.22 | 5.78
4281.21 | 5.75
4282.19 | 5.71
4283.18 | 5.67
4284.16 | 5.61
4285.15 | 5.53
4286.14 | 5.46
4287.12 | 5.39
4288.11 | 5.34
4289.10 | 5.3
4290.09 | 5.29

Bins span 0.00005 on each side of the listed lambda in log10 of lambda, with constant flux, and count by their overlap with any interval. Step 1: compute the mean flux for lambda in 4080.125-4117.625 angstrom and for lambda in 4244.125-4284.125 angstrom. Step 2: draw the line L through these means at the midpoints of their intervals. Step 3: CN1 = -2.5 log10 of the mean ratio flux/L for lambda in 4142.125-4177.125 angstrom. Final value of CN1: -0.07 mag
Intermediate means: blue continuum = 5.92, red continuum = 5.78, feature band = 6.24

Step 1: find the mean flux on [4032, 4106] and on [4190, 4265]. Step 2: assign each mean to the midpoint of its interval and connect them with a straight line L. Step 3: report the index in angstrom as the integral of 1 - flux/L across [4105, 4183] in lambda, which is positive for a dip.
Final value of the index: -4.6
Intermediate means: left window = 5.86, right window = 5.87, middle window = 6.21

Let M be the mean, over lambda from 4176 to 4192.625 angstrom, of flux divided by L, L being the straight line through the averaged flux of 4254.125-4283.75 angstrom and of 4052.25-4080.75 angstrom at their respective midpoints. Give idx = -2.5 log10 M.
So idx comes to -0.03 mag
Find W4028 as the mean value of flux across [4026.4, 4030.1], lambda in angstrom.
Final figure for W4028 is 5.92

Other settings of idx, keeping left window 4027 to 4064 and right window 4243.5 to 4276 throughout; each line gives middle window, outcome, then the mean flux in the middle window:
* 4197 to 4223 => -0.038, 6.03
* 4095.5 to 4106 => 0.119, 5.27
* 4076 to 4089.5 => -0.027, 6.03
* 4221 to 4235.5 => 0.043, 5.59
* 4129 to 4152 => -0.074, 6.27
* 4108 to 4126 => -0.060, 6.2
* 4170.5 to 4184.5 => -0.029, 6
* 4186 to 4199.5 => -0.015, 5.91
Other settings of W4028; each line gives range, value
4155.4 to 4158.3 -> 6.23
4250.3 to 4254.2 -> 5.8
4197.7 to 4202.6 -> 5.81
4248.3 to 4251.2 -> 5.73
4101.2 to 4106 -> 5.1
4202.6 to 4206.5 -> 5.96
